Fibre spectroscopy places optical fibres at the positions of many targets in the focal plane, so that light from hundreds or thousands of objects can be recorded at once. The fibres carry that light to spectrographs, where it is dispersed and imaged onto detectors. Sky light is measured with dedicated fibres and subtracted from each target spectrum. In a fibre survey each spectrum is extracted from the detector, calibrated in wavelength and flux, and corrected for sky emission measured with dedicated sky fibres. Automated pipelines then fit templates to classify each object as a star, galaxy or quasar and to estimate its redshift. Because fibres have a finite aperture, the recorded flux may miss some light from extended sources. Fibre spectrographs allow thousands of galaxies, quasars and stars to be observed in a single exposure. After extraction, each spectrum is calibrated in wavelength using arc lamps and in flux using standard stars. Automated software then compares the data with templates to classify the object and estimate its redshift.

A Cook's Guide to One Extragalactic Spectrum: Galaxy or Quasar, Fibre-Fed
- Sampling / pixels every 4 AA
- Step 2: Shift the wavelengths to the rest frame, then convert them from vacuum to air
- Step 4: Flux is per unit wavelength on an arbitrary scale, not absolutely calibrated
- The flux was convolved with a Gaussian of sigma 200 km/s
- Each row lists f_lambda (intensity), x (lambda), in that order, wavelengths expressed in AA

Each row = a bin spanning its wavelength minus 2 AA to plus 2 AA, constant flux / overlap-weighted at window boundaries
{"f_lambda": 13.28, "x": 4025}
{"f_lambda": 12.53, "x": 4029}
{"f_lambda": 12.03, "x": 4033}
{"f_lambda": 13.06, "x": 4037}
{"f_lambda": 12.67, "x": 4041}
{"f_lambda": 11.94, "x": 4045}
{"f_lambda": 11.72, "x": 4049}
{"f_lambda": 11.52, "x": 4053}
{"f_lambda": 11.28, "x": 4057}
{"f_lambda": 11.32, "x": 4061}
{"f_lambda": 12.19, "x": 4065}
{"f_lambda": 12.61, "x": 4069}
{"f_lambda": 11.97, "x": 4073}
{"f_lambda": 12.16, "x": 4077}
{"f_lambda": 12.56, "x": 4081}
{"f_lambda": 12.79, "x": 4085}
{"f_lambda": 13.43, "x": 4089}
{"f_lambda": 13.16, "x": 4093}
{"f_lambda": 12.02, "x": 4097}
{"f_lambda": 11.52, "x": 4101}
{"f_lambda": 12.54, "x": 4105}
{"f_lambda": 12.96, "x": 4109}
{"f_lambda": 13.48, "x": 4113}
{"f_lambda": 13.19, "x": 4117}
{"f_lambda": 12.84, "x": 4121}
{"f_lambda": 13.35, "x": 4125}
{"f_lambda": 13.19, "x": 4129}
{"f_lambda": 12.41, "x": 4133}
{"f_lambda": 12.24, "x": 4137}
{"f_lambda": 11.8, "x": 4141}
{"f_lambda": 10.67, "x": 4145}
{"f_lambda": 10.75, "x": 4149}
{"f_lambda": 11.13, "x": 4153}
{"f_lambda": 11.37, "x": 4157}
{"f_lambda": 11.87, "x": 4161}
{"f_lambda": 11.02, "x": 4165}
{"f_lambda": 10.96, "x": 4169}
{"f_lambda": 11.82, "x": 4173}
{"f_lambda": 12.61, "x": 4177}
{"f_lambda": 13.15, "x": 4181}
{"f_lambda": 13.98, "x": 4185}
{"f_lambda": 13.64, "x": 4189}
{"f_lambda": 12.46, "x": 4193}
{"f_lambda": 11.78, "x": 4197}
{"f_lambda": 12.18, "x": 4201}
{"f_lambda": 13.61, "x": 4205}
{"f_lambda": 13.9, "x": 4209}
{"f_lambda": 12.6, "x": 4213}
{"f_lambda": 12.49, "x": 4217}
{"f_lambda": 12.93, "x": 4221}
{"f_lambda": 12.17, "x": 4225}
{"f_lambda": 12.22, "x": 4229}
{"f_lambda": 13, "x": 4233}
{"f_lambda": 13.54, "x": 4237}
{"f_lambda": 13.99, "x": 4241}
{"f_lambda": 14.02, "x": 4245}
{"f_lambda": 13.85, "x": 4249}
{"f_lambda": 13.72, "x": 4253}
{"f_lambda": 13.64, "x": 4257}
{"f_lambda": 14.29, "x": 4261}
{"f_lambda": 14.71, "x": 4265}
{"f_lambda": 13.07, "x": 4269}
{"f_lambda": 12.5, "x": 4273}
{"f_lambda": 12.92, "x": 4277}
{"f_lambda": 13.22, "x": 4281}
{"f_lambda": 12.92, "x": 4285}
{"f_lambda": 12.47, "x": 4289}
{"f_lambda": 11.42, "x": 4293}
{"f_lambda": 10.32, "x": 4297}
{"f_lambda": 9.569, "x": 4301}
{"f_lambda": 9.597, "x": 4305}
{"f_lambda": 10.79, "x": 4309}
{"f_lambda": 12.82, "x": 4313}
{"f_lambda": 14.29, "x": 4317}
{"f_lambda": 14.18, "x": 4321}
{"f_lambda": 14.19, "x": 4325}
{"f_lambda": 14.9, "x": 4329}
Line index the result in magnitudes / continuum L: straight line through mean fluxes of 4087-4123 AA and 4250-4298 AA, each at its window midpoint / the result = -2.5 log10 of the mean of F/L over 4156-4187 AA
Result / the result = 0.07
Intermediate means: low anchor 12.8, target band 12.1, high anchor 13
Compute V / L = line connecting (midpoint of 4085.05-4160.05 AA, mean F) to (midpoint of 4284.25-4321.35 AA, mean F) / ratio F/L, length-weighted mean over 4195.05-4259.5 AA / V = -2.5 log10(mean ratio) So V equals -0.10 mag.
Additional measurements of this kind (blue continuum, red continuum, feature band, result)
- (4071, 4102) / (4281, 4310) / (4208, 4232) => -0.092 mag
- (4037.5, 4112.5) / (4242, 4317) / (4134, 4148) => 0.074 mag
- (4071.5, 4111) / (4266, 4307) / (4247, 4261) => -0.155 mag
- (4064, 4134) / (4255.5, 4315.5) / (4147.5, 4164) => 0.118 mag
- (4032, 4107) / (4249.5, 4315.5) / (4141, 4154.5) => 0.124 mag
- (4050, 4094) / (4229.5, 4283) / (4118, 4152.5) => 0.047 mag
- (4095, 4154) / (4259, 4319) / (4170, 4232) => -0.038 mag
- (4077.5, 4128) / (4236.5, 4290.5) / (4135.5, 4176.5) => 0.146 mag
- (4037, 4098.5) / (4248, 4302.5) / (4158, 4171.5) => 0.108 mag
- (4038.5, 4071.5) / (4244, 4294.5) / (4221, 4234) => 0.045 mag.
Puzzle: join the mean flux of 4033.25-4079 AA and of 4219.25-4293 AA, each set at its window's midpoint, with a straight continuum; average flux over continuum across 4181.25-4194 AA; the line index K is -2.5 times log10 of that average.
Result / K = -0.048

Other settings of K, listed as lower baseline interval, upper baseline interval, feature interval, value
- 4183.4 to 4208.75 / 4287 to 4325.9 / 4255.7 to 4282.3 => -0.10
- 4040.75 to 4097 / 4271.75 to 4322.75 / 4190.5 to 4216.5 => -0.06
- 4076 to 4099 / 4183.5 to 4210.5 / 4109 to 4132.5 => -0.03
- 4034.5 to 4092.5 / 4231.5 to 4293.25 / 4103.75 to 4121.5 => -0.04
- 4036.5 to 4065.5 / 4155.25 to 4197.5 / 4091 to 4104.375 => -0.02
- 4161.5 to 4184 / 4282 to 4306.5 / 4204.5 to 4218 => -0.12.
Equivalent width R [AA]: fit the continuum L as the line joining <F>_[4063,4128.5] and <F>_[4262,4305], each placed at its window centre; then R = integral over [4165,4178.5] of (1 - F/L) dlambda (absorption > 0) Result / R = 0.9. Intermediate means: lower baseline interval 12.7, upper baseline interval 12.2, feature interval 11.7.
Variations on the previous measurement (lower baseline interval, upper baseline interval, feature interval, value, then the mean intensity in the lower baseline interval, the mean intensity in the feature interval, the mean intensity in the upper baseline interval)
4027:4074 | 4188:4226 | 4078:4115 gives -1.28 AA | 12.1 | 12.7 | 12.8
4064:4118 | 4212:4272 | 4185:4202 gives 0.52 AA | 12.6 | 12.7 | 13.3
